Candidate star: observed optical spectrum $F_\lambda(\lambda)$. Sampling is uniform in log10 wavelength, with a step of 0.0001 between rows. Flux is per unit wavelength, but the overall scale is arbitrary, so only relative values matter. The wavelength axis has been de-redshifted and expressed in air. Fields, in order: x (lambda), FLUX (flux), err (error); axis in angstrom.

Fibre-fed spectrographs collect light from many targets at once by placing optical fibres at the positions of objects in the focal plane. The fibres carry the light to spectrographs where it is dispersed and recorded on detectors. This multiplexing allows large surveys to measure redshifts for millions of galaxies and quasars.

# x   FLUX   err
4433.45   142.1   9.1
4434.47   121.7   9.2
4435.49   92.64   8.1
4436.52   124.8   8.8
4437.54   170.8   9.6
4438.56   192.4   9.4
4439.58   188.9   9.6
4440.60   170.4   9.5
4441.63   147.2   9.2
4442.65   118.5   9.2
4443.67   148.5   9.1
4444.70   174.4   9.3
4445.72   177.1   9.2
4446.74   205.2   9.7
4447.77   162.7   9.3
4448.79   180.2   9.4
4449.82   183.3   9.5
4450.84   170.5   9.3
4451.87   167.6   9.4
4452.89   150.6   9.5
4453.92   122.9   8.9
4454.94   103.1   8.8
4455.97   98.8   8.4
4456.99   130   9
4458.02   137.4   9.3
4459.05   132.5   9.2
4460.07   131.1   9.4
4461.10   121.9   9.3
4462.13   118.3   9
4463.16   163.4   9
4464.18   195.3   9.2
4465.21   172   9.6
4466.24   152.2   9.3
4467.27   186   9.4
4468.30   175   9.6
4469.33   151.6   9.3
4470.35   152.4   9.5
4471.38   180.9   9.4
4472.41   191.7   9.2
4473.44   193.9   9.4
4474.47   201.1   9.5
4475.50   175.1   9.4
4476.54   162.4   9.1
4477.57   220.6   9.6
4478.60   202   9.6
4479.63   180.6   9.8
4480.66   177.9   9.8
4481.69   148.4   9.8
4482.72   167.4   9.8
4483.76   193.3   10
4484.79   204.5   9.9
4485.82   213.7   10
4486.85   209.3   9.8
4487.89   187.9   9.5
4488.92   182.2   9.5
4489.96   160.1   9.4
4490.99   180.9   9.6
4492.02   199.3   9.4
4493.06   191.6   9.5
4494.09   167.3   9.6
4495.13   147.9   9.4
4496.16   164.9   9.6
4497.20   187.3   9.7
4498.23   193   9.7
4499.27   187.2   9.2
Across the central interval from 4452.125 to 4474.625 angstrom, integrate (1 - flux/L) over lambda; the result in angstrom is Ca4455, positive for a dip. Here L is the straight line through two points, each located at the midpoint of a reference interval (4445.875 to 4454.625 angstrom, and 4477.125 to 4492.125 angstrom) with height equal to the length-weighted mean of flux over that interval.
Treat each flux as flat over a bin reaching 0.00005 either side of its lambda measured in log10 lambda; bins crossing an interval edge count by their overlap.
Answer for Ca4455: 3.0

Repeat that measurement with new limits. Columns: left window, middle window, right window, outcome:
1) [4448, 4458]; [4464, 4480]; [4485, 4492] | -1.03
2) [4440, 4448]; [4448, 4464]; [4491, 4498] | 2.33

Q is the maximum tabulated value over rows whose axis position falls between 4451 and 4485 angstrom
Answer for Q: 220.6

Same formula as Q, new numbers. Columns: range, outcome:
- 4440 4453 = 205.2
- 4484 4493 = 213.7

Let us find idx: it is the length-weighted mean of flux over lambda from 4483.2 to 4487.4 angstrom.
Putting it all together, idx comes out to 204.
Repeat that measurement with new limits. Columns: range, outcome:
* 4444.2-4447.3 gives 185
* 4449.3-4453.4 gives 168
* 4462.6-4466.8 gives 170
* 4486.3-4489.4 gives 193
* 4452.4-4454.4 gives 137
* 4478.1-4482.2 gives 177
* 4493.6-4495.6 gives 157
